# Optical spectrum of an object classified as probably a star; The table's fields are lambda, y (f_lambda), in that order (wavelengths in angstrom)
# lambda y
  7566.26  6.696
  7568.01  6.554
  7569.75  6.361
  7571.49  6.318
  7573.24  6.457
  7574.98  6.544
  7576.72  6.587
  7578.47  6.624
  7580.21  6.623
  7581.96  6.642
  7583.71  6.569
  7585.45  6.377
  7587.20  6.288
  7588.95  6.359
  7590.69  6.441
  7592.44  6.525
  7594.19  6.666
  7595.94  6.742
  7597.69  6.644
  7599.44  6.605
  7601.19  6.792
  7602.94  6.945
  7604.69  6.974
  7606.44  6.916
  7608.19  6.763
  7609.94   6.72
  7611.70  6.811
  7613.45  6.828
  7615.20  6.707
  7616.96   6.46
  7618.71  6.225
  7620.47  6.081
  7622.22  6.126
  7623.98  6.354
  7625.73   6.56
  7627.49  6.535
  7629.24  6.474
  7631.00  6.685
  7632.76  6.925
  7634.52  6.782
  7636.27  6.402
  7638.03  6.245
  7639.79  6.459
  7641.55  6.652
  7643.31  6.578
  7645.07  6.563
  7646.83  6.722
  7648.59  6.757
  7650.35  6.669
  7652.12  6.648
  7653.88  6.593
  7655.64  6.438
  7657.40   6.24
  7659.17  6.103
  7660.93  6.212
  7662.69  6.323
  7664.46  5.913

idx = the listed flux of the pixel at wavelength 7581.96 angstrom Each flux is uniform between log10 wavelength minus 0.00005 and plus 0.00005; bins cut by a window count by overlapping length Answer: 6.642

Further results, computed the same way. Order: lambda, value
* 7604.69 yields 6.974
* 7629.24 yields 6.474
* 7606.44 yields 6.916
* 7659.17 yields 6.103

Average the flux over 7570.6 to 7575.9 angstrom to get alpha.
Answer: 6.45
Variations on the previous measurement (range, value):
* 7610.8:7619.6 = 6.6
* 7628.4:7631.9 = 6.57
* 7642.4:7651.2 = 6.66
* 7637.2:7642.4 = 6.45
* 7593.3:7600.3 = 6.66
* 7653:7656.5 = 6.52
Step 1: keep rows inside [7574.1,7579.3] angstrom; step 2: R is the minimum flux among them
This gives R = 6.544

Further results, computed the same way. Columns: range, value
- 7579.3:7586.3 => 6.377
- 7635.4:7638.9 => 6.245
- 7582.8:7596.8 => 6.288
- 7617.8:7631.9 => 6.081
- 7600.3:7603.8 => 6.792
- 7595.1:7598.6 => 6.644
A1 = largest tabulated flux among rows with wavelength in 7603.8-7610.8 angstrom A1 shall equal 6.974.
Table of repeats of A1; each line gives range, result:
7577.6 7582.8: 6.642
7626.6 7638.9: 6.925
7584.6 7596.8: 6.742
